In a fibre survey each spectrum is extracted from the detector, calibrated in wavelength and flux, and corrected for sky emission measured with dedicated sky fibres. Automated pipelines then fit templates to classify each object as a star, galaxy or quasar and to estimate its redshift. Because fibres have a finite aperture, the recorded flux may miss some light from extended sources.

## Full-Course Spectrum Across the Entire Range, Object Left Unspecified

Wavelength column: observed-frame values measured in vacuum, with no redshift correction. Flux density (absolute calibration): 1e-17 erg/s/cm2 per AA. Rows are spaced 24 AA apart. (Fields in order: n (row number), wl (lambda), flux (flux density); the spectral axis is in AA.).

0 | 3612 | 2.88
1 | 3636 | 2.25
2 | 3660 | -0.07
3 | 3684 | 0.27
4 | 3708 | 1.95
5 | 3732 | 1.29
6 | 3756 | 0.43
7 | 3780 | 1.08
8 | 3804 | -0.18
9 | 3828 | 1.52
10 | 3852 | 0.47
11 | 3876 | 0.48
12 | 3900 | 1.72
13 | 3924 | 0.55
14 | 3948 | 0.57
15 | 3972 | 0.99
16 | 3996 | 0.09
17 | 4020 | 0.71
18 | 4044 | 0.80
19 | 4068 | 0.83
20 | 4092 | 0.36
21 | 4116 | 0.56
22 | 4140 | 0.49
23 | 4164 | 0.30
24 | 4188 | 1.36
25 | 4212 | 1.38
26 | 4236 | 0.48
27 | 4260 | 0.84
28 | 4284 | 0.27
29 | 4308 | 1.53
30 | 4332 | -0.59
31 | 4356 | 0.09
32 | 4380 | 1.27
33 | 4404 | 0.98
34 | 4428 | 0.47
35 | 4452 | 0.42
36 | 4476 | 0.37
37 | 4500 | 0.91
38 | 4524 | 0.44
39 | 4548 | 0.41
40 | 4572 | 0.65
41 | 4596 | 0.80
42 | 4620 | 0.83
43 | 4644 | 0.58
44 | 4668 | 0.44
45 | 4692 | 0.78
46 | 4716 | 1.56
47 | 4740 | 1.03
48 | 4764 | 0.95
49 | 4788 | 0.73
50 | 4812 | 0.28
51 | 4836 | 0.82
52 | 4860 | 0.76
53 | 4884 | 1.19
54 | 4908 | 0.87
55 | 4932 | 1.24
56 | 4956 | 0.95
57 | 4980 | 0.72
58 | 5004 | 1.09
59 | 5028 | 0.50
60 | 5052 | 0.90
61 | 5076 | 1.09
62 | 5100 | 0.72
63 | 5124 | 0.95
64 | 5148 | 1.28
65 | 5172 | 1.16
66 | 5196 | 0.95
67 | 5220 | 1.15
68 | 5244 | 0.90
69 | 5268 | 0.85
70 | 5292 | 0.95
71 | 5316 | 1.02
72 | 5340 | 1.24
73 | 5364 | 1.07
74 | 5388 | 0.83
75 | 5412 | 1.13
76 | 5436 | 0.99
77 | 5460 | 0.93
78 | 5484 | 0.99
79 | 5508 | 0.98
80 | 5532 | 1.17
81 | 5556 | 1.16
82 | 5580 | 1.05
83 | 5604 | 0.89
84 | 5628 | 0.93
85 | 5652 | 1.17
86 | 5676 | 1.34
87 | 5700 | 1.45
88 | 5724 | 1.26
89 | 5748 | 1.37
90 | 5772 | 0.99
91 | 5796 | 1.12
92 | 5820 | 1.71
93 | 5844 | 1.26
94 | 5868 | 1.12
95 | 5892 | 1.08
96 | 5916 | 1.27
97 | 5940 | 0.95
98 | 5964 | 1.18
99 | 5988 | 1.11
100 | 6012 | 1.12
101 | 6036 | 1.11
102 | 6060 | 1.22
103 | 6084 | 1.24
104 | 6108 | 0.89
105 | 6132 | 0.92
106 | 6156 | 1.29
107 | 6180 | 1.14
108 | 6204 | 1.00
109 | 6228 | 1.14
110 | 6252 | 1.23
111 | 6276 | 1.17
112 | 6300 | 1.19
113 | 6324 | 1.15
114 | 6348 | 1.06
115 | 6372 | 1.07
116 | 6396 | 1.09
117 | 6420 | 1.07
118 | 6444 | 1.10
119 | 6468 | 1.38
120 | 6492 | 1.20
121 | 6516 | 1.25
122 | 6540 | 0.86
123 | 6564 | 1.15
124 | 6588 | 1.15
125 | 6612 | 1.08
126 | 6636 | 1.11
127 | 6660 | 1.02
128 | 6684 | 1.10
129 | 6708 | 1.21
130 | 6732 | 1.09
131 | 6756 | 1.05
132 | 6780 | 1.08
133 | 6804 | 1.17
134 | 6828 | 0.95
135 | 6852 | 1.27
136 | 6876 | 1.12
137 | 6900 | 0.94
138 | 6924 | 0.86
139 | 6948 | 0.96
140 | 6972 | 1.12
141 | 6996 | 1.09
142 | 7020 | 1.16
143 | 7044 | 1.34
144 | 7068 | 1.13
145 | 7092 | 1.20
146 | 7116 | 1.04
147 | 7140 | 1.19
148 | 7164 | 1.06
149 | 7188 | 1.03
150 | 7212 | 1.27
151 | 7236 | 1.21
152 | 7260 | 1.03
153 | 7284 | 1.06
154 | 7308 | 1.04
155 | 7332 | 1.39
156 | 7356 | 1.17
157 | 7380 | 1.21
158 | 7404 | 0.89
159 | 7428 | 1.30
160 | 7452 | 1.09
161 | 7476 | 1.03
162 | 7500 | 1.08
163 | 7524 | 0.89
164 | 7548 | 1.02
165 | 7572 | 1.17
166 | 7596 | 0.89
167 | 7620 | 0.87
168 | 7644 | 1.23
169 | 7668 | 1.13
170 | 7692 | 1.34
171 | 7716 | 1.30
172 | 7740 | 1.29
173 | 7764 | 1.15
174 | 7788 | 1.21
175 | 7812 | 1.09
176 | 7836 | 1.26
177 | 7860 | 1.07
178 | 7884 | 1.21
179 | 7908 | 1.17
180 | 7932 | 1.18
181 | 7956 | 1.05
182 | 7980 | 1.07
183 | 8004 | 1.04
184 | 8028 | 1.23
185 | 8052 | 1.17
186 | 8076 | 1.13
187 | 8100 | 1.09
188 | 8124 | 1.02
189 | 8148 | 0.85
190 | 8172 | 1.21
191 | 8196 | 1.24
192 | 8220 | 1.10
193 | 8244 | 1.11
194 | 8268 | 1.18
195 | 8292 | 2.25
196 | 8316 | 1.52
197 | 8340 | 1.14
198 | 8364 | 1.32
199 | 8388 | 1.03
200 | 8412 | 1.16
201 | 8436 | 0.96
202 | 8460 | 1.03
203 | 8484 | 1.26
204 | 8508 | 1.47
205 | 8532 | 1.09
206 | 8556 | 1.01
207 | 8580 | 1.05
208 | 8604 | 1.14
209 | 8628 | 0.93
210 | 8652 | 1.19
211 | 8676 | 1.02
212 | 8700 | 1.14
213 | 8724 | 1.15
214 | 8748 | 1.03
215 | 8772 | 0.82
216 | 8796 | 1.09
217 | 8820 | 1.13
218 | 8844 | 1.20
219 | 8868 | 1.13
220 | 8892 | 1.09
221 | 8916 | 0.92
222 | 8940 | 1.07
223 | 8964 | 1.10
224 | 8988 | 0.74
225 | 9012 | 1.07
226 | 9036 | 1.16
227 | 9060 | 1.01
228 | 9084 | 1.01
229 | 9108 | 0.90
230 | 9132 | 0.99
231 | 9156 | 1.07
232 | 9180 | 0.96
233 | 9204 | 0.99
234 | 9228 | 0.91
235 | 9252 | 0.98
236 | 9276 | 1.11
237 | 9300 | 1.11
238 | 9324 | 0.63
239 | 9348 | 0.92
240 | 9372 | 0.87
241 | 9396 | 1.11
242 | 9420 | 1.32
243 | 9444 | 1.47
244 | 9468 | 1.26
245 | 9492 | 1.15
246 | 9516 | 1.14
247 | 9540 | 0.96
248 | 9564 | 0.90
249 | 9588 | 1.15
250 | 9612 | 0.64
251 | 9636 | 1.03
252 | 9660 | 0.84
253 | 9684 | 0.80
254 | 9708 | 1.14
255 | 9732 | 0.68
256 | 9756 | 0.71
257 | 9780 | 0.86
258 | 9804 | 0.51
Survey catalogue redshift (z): 0.26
